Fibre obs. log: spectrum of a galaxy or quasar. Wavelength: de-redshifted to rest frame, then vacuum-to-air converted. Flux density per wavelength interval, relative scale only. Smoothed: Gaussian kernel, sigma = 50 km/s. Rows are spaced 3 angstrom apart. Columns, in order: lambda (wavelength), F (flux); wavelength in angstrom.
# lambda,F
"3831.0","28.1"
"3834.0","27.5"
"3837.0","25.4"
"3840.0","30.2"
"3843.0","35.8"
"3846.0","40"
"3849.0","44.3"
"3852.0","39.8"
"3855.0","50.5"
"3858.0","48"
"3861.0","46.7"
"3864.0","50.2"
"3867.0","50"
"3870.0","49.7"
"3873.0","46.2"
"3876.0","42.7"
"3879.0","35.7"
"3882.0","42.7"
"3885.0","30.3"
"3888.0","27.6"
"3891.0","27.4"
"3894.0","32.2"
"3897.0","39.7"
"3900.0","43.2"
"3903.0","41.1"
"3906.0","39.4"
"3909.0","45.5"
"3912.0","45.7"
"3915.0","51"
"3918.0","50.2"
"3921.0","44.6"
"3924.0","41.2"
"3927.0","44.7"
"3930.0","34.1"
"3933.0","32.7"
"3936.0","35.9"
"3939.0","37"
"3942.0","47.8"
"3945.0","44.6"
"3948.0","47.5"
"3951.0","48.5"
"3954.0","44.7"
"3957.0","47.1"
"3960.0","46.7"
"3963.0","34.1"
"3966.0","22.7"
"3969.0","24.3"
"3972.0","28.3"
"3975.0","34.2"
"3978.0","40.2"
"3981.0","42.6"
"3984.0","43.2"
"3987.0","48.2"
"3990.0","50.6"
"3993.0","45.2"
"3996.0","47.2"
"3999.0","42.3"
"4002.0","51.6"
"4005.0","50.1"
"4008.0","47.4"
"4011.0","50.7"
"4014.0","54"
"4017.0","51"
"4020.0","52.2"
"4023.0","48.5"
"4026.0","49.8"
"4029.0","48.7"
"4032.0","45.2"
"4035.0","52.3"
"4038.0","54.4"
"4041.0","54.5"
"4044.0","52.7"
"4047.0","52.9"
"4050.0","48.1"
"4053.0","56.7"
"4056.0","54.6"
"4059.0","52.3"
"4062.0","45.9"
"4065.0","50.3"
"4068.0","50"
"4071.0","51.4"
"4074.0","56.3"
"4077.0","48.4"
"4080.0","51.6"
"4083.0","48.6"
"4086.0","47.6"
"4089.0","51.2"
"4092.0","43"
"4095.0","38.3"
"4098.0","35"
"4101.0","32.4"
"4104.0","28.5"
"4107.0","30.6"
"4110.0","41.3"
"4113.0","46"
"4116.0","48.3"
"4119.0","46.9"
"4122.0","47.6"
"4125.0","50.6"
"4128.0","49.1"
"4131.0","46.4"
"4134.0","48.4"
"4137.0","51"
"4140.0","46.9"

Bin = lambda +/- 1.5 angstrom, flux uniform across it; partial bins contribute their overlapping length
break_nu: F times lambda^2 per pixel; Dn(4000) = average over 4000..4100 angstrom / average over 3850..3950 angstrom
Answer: 1.3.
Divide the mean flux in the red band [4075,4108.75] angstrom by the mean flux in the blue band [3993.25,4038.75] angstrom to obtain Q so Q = 0.84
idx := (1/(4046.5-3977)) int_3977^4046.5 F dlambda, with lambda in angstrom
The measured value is 48.9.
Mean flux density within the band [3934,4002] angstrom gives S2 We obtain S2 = 41.2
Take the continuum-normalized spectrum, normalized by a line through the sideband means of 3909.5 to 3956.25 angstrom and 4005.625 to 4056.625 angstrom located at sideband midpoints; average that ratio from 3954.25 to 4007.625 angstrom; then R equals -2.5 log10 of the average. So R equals 0.15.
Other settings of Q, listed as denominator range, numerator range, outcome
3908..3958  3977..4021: 1.10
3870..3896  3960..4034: 1.20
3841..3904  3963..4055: 1.12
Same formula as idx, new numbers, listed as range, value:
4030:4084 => 51.5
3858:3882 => 45.8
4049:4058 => 53.4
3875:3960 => 41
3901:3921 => 45.4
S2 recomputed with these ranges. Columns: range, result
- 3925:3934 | 37.6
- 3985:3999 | 47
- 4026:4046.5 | 51.3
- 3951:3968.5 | 39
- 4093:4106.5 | 33.7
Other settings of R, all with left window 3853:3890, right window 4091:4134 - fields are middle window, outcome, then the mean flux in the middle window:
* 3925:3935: 0.150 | 37.3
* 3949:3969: 0.082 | 39.6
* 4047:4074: -0.218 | 51.5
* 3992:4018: -0.153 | 48.9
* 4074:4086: -0.190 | 50.1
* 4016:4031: -0.177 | 49.8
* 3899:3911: 0.013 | 42.4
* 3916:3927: -0.065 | 45.5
